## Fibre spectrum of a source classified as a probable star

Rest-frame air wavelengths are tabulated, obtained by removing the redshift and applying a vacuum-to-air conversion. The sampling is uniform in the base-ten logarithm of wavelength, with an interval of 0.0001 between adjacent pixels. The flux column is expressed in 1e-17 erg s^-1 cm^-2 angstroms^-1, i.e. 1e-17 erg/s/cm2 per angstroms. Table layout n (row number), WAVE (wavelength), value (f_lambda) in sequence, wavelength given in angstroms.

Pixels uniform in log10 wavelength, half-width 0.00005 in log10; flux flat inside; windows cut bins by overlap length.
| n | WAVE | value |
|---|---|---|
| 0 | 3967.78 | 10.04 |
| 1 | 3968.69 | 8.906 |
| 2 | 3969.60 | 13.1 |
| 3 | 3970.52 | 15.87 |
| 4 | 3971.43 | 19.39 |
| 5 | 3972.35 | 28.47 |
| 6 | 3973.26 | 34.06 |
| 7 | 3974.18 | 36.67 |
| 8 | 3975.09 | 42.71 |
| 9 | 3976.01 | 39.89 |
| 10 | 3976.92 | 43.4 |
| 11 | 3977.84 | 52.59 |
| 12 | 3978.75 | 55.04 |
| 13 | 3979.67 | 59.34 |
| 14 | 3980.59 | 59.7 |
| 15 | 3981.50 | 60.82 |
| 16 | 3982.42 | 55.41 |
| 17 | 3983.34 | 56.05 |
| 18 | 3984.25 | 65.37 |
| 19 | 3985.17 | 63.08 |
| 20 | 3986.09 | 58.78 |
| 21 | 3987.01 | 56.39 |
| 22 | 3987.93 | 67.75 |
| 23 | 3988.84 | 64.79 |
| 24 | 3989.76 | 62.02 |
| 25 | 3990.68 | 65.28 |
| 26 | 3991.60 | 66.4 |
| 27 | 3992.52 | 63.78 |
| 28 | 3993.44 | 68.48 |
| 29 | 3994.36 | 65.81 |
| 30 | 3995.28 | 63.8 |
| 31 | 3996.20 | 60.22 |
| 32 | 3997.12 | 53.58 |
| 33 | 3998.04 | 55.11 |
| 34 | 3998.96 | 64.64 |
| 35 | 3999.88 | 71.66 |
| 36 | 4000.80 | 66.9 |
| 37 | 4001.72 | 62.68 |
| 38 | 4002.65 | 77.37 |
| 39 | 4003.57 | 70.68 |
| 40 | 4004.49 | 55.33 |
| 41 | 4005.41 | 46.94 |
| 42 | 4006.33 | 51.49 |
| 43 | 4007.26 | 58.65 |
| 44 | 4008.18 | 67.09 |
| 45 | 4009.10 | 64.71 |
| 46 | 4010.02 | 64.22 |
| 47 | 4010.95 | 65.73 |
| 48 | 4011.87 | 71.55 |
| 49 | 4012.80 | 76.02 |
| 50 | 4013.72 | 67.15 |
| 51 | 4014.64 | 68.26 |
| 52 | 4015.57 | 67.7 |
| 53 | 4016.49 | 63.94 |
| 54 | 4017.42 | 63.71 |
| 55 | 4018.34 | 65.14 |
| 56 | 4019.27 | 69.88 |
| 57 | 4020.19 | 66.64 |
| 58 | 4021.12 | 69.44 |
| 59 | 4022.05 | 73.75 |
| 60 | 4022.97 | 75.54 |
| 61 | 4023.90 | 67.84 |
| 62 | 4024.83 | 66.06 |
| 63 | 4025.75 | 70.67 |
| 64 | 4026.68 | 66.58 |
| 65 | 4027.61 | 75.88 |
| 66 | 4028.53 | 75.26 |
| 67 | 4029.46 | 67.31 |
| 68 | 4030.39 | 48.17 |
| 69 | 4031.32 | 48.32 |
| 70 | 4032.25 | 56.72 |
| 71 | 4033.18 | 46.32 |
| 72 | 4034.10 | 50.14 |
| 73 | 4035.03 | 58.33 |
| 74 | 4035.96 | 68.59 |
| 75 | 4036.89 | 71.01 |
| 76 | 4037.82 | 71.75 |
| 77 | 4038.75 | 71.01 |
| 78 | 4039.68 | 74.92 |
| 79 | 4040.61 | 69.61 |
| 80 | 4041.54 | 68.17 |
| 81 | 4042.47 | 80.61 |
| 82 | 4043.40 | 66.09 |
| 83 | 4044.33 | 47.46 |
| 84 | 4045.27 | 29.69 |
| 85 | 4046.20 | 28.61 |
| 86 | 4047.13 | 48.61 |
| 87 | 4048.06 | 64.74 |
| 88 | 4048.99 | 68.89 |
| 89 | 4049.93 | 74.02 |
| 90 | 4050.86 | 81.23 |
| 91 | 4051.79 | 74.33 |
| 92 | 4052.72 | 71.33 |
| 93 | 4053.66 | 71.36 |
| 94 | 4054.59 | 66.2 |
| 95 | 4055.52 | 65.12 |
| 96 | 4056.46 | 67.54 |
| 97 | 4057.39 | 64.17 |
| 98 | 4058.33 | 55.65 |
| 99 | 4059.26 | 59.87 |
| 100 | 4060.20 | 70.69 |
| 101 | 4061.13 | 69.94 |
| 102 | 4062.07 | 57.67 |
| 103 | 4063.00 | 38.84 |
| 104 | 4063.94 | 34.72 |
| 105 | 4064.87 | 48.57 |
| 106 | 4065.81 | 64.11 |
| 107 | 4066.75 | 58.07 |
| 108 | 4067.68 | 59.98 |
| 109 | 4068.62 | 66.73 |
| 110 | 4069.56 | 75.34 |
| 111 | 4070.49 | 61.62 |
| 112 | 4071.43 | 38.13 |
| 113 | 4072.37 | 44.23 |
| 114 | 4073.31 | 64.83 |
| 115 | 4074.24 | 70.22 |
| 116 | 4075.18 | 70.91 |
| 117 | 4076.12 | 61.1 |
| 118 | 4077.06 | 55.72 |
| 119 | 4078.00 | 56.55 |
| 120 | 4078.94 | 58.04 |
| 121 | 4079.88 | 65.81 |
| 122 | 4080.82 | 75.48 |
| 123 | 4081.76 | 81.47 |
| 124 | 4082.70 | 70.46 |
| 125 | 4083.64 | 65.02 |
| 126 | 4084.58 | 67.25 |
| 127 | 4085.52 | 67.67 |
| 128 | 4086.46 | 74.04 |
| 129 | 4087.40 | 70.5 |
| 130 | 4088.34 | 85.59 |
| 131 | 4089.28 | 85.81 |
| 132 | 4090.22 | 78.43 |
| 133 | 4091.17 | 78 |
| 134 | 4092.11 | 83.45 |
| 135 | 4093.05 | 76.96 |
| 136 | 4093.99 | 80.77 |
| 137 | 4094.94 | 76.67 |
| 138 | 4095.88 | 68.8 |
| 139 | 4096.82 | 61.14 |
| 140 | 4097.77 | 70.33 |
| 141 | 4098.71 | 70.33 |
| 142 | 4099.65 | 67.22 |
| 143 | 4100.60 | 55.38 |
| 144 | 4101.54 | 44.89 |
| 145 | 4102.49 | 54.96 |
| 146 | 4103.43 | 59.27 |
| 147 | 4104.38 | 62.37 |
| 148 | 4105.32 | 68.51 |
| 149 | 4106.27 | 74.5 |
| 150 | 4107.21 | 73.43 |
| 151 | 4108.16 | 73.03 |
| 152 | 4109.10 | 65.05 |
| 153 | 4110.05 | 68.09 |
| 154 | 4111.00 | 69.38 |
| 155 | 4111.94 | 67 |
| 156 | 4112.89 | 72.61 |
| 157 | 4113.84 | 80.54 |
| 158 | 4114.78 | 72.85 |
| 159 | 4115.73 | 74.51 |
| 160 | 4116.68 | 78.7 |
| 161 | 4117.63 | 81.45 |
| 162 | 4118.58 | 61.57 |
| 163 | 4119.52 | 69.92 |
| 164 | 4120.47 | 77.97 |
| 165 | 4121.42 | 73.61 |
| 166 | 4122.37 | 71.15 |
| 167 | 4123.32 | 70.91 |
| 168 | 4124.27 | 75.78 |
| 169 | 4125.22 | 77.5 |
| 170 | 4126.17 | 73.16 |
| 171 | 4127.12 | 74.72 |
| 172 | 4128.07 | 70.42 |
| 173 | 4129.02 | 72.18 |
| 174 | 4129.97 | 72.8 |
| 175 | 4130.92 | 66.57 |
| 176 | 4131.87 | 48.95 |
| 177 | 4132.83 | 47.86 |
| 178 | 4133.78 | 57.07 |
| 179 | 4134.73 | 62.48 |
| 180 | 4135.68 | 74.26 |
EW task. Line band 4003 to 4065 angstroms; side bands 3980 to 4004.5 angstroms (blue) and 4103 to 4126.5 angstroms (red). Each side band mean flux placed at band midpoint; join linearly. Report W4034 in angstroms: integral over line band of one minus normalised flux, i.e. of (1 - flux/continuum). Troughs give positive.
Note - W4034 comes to 2.4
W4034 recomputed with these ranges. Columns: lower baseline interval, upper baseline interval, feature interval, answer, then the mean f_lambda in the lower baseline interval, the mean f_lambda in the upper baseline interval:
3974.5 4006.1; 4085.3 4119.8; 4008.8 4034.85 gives -1.00 angstroms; 59.9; 71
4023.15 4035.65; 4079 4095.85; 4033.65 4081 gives 4.23 angstroms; 61.8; 74.9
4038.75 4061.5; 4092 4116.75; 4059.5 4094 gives 0.57 angstroms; 64.2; 68.9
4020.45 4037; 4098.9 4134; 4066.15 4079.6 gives 1.22 angstroms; 64.1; 68.4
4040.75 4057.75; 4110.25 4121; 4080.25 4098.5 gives -1.37 angstroms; 63.4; 73.2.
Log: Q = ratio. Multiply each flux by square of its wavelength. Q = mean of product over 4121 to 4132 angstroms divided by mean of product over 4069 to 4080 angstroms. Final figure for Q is 1.22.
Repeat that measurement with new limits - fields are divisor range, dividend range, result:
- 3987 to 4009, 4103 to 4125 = 1.20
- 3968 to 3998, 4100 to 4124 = 1.45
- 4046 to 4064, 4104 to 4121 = 1.18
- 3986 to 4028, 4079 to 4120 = 1.13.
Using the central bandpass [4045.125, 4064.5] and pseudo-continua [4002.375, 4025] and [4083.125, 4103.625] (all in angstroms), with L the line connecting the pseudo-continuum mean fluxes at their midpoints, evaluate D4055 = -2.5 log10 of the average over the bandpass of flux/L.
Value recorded 0.13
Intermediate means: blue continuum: 66.1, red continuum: 70.3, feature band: 60.6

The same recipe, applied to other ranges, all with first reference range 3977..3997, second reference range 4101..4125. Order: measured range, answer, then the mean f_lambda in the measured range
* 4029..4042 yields 0.038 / 62.2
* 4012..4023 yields -0.093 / 68.8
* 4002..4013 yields -0.024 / 63.8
